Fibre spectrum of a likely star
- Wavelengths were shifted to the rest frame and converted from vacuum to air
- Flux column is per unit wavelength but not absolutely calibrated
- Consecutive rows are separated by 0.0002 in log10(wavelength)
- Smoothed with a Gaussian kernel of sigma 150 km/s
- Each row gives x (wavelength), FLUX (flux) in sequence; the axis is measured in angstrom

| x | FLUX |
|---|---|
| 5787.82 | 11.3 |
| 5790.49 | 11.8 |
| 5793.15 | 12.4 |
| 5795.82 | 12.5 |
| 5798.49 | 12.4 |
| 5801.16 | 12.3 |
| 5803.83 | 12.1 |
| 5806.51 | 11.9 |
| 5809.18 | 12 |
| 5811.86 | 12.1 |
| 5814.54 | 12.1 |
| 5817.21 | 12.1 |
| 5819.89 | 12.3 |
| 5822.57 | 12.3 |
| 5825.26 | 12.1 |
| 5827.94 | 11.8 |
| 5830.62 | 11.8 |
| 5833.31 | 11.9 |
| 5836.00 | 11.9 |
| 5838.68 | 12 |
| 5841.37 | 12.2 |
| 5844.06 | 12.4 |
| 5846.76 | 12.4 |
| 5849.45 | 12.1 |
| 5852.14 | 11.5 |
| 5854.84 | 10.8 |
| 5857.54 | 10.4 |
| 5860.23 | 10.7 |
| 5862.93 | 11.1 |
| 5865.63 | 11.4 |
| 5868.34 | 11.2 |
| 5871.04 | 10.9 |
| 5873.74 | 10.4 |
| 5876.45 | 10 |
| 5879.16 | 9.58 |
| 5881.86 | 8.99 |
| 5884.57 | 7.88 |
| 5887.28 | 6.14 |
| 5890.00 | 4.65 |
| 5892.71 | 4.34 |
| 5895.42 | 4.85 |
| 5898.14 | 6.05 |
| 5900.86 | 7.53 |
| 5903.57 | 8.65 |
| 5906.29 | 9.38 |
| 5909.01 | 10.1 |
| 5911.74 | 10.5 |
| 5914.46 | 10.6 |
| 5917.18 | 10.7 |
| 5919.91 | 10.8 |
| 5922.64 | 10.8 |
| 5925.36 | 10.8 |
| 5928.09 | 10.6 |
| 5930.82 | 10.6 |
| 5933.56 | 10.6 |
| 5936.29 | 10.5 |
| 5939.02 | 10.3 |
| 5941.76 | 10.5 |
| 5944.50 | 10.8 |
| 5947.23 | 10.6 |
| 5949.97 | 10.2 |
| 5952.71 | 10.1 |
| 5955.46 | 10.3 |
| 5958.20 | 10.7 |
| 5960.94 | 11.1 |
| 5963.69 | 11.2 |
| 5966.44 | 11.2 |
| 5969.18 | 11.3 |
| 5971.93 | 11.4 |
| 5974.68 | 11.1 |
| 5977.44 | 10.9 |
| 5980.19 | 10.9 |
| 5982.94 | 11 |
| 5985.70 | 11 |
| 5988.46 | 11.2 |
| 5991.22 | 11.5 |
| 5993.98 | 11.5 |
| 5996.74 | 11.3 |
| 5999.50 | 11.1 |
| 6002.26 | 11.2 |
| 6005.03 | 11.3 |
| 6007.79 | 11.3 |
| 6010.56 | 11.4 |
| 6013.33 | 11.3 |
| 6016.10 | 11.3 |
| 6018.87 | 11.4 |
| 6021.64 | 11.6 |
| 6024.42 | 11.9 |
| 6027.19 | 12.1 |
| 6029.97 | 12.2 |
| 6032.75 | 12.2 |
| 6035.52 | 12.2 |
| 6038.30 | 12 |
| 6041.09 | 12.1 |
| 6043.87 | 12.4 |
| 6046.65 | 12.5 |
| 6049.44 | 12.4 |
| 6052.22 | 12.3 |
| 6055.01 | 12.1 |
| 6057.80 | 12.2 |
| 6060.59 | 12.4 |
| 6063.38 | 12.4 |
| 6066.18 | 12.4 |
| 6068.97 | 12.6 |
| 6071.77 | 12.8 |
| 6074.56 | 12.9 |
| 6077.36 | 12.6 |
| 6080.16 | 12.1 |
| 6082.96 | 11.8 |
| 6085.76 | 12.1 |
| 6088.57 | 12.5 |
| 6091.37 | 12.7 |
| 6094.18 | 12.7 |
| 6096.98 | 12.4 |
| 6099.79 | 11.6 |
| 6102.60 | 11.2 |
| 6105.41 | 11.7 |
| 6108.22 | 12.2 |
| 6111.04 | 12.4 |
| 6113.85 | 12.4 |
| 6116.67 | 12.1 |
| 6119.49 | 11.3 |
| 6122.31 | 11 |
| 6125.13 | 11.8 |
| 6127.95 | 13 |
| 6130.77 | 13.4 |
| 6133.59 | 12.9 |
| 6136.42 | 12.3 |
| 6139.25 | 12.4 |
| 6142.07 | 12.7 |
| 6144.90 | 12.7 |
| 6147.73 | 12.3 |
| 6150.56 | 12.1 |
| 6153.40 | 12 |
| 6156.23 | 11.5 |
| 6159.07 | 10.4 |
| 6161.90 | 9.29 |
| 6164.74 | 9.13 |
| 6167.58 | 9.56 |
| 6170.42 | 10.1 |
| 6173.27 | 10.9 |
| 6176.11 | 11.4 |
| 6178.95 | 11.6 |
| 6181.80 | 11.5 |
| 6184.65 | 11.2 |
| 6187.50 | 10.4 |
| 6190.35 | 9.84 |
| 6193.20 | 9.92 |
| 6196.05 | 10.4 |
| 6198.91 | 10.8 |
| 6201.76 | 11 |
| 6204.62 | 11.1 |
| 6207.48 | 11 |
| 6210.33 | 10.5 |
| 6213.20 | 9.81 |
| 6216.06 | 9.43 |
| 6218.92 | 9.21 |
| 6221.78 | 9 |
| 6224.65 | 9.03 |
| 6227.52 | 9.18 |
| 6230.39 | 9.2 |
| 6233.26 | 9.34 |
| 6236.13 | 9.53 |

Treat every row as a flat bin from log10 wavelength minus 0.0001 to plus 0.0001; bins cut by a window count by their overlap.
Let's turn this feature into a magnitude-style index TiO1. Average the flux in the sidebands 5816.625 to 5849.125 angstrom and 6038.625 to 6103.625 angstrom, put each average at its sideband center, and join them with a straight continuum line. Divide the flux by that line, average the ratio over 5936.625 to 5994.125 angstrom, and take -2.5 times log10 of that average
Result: 0.126 mag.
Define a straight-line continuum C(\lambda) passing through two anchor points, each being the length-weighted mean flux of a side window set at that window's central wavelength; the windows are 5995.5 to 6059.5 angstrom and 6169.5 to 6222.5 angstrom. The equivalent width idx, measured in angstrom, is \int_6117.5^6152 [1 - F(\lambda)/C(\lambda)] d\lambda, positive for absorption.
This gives -4.21 angstrom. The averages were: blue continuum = 11.8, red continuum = 10.5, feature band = 12.3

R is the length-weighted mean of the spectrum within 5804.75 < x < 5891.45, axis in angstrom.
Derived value 11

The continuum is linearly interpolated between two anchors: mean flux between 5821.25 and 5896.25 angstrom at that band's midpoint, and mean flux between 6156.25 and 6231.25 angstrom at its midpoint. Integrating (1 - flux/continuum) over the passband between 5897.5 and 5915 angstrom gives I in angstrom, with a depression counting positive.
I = 2.2 angstrom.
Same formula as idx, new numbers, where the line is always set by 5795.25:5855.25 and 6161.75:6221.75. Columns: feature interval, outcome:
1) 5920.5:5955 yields 3.0 angstrom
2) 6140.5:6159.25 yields -2.7 angstrom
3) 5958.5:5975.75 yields 0.3 angstrom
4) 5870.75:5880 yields 1.3 angstrom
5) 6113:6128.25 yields -1.6 angstrom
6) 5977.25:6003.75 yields 0.3 angstrom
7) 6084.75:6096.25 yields -1.8 angstrom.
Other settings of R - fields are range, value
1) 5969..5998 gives 11.2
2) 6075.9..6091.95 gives 12.3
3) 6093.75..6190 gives 11.6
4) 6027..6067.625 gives 12.3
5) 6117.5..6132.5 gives 12.1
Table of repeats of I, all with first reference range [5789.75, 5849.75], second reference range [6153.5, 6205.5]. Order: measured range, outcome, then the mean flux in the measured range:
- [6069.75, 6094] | -3.2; 12.5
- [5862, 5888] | 4.5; 9.82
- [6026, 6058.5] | -3.1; 12.2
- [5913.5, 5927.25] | 1.1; 10.7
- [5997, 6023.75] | -0.1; 11.3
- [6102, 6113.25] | -1.1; 12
